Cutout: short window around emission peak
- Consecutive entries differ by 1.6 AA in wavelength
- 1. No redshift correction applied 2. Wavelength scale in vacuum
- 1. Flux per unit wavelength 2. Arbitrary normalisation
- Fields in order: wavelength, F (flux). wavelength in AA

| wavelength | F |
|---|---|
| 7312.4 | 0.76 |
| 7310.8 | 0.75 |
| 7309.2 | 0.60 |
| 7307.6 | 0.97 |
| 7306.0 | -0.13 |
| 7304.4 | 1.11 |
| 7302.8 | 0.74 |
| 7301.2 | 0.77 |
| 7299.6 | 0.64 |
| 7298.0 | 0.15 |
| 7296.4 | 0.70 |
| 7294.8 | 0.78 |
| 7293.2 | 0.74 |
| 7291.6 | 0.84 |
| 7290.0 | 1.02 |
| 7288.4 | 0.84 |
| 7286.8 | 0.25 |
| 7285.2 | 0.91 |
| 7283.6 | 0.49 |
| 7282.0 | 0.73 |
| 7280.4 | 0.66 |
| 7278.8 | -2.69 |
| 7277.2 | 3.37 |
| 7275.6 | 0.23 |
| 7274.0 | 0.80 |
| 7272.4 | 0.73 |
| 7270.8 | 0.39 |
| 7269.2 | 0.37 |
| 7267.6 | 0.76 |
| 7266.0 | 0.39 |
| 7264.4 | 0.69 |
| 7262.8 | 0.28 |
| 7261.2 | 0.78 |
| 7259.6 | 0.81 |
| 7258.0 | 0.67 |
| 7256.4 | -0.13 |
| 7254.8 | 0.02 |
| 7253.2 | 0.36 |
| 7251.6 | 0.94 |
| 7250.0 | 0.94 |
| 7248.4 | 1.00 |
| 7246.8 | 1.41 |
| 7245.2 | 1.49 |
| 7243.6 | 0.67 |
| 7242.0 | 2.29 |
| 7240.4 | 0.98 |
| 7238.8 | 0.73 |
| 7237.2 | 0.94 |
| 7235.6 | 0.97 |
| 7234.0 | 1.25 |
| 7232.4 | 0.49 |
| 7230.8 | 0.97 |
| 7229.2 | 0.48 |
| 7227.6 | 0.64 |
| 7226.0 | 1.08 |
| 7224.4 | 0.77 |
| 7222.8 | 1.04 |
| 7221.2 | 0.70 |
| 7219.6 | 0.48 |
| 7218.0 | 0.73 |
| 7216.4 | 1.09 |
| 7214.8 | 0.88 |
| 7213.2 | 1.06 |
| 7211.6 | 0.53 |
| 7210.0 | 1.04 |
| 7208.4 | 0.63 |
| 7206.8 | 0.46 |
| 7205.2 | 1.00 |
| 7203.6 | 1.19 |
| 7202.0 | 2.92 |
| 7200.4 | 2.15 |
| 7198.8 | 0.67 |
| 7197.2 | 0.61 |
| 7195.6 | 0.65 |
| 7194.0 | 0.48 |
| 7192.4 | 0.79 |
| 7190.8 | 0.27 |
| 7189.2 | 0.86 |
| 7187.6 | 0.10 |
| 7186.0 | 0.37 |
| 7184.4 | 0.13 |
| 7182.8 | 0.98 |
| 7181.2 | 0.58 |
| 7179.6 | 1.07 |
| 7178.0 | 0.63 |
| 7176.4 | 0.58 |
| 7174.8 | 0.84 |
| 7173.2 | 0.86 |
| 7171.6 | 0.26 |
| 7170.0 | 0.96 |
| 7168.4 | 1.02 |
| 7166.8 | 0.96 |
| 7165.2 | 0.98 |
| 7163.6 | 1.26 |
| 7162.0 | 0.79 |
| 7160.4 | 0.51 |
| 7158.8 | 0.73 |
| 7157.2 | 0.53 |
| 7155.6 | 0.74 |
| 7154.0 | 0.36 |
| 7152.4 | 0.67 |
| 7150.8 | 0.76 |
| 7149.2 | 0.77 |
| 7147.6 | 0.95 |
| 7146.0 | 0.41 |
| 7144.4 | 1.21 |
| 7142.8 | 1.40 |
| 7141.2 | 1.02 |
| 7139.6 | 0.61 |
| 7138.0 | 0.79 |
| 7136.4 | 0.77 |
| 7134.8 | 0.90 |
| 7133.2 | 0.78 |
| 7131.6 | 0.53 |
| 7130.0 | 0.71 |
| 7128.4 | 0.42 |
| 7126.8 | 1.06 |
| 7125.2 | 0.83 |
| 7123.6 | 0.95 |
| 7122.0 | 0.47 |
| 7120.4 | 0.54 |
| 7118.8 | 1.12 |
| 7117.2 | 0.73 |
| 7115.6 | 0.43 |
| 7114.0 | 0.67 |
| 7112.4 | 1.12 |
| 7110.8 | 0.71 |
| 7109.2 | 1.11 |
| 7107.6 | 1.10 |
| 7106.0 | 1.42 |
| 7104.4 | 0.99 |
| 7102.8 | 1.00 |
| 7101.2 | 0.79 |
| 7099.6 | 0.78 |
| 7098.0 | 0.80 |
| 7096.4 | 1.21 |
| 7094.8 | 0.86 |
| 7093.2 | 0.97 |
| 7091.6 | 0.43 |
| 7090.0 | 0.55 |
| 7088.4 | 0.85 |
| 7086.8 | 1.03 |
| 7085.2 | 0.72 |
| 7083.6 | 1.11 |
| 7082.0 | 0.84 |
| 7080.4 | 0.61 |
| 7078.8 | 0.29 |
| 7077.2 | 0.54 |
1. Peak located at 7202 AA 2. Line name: H-beta 4861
